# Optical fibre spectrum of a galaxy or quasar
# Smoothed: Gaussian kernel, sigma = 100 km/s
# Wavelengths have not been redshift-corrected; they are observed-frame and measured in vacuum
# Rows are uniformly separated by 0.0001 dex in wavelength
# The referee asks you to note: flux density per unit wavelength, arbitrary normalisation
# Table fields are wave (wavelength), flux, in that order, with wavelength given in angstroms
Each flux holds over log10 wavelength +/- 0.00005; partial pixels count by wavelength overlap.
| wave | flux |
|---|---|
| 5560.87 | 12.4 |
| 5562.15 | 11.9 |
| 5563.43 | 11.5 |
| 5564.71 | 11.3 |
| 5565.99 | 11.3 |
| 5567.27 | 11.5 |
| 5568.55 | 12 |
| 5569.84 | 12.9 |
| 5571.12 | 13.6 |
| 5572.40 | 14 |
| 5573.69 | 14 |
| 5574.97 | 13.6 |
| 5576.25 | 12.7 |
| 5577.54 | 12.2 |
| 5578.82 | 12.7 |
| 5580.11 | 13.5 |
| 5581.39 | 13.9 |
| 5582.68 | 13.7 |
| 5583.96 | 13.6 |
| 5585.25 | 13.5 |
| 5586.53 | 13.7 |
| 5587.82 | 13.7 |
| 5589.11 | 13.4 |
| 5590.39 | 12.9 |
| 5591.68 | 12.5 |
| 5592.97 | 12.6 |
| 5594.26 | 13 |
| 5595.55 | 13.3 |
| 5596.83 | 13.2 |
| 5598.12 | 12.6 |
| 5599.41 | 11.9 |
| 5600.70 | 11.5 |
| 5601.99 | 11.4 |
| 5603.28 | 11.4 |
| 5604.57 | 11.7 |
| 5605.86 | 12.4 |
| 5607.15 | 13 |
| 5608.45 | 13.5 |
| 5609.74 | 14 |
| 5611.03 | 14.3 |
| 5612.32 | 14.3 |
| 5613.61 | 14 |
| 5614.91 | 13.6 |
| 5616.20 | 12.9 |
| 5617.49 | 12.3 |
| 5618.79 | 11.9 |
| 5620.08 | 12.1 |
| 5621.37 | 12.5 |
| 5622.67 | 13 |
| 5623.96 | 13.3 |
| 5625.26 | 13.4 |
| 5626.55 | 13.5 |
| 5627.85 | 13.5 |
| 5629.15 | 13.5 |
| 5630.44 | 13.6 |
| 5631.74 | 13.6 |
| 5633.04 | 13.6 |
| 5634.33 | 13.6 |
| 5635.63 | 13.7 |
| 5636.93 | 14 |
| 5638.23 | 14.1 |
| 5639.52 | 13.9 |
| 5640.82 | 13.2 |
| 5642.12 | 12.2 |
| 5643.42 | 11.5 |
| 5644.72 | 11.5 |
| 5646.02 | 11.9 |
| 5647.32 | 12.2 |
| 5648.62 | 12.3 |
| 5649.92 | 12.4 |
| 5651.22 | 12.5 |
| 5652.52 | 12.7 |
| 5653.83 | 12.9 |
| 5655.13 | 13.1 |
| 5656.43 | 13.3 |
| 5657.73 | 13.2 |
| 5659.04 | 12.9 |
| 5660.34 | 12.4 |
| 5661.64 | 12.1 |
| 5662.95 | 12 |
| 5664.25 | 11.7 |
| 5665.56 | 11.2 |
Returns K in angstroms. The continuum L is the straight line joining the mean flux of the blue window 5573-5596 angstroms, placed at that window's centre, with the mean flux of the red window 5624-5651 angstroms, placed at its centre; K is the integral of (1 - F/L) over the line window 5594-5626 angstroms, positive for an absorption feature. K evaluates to 0.8 angstroms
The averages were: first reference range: 13.2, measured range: 12.8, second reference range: 13.1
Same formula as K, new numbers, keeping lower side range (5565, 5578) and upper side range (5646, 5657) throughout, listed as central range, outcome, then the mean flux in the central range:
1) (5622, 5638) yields -1.1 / 13.5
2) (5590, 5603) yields 0.3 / 12.4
